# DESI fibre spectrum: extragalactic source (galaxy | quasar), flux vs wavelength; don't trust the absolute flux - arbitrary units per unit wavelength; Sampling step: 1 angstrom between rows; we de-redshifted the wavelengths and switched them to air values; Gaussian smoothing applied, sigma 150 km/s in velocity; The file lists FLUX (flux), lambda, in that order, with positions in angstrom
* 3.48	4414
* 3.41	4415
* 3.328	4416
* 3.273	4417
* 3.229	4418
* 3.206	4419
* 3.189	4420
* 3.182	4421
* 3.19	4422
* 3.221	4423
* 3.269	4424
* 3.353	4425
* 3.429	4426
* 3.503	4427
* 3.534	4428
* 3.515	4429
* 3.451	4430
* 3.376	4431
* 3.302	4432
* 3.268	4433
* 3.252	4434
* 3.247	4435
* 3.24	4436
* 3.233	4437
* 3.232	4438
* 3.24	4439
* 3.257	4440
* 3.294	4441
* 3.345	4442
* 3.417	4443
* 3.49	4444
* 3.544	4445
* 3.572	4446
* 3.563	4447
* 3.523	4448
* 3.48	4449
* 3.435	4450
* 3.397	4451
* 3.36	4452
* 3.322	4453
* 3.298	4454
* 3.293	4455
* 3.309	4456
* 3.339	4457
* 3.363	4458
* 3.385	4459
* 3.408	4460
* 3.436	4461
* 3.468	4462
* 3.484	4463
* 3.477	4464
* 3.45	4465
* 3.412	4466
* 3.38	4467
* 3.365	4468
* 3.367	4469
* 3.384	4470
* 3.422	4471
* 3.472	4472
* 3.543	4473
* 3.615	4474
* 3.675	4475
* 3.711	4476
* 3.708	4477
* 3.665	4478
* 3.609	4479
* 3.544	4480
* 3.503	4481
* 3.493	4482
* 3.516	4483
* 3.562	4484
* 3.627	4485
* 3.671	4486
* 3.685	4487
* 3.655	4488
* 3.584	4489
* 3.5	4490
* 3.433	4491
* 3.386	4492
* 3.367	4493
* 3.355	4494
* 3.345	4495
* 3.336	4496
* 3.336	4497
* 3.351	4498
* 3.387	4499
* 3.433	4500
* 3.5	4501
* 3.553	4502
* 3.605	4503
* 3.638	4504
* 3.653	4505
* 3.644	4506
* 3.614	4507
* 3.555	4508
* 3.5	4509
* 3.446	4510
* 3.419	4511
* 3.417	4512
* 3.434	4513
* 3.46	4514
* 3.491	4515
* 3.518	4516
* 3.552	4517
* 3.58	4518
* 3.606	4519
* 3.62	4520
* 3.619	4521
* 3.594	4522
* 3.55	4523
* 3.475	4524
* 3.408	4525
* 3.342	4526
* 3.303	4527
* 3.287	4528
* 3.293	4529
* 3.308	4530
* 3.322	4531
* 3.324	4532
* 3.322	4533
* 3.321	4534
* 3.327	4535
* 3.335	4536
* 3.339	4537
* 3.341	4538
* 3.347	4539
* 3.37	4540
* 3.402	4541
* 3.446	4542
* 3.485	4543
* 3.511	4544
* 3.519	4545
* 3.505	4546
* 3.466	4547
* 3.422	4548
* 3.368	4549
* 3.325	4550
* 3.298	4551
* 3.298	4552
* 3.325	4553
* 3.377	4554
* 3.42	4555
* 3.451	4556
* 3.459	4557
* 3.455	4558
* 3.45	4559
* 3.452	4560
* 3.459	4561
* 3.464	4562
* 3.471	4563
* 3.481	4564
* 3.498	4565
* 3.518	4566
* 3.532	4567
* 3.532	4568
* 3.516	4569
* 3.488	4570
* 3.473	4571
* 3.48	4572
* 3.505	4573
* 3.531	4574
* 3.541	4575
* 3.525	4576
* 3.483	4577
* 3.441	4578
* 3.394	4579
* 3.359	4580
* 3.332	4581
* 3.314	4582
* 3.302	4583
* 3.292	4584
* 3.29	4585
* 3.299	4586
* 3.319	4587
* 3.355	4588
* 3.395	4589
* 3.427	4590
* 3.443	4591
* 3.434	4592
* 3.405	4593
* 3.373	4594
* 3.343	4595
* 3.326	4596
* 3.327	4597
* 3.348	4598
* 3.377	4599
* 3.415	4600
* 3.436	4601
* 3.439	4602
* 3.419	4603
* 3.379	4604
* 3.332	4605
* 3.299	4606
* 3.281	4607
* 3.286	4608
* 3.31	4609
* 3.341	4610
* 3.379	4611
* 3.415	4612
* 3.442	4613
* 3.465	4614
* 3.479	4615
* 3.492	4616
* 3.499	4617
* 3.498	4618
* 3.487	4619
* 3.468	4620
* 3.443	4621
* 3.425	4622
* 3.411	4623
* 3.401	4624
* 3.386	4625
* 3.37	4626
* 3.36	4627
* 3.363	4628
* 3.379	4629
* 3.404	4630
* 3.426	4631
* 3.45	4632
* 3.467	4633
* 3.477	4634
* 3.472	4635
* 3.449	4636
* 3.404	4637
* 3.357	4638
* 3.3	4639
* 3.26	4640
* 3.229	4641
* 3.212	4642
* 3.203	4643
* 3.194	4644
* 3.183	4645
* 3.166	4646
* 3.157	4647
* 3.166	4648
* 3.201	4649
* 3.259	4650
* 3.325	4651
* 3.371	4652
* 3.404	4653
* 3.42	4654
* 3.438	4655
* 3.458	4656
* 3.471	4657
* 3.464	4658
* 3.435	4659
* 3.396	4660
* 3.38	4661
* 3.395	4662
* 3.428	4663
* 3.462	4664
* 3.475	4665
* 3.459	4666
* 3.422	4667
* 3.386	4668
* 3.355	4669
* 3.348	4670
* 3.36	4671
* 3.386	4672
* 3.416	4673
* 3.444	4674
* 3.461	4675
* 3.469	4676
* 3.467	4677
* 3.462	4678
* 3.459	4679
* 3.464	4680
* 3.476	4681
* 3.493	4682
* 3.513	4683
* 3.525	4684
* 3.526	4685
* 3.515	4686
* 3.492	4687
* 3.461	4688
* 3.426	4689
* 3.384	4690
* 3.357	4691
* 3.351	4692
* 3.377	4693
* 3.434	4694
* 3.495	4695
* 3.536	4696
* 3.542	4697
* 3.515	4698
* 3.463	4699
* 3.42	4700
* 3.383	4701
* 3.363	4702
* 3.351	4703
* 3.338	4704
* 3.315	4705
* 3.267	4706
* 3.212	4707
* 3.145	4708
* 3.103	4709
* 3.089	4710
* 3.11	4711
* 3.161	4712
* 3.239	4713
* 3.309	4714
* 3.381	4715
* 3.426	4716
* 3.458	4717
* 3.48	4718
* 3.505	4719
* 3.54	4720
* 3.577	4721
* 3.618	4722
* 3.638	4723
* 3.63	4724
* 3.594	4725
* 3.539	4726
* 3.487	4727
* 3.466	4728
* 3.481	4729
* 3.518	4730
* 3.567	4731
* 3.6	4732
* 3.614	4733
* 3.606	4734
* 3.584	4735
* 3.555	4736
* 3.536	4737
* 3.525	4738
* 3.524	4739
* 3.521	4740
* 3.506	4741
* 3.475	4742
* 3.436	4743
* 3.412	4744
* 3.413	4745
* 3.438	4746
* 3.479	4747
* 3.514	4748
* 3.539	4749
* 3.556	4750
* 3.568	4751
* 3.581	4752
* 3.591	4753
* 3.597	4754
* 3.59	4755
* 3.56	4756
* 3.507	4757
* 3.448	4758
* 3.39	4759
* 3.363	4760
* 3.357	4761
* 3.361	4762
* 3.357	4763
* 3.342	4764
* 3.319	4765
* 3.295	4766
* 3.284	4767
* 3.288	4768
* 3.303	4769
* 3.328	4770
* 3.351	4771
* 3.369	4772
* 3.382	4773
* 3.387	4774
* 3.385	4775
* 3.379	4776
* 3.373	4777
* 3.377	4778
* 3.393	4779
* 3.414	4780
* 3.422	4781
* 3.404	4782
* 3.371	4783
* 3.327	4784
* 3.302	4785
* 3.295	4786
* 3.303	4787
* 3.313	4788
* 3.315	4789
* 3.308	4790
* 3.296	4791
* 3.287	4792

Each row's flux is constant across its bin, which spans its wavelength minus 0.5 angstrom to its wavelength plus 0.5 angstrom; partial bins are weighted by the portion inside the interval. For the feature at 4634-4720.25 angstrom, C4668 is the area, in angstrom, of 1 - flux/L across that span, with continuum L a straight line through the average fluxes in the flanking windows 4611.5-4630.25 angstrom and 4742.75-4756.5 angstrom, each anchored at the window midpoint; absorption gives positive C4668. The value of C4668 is 2.3 angstrom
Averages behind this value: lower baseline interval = 3.43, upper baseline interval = 3.52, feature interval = 3.38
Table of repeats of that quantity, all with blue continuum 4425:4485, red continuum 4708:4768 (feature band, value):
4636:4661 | 1.0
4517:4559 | 0.3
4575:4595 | 0.4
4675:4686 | -0.1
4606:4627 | 0.2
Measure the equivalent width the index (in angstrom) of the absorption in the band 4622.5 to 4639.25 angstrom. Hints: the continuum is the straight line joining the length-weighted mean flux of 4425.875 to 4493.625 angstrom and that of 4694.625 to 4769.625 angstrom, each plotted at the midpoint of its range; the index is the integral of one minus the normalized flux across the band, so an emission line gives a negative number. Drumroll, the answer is 0.2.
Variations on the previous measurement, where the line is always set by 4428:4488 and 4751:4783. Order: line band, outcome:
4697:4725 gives 0.3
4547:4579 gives -0.2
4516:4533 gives -0.1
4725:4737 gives -0.5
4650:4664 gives 0.0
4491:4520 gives -0.4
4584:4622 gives 0.4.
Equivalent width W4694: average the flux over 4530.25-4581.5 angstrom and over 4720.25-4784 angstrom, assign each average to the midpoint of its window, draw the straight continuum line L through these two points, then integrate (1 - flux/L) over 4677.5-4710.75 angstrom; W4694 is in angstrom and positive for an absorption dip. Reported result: 0.5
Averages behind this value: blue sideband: 3.43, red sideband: 3.47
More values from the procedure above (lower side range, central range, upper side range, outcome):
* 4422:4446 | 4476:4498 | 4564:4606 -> -1.0 angstrom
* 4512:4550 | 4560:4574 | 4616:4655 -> -0.4 angstrom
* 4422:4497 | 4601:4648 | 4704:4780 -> 0.9 angstrom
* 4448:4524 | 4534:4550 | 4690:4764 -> 0.3 angstrom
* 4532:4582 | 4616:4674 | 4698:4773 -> 0.9 angstrom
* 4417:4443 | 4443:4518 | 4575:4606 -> -3.5 angstrom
